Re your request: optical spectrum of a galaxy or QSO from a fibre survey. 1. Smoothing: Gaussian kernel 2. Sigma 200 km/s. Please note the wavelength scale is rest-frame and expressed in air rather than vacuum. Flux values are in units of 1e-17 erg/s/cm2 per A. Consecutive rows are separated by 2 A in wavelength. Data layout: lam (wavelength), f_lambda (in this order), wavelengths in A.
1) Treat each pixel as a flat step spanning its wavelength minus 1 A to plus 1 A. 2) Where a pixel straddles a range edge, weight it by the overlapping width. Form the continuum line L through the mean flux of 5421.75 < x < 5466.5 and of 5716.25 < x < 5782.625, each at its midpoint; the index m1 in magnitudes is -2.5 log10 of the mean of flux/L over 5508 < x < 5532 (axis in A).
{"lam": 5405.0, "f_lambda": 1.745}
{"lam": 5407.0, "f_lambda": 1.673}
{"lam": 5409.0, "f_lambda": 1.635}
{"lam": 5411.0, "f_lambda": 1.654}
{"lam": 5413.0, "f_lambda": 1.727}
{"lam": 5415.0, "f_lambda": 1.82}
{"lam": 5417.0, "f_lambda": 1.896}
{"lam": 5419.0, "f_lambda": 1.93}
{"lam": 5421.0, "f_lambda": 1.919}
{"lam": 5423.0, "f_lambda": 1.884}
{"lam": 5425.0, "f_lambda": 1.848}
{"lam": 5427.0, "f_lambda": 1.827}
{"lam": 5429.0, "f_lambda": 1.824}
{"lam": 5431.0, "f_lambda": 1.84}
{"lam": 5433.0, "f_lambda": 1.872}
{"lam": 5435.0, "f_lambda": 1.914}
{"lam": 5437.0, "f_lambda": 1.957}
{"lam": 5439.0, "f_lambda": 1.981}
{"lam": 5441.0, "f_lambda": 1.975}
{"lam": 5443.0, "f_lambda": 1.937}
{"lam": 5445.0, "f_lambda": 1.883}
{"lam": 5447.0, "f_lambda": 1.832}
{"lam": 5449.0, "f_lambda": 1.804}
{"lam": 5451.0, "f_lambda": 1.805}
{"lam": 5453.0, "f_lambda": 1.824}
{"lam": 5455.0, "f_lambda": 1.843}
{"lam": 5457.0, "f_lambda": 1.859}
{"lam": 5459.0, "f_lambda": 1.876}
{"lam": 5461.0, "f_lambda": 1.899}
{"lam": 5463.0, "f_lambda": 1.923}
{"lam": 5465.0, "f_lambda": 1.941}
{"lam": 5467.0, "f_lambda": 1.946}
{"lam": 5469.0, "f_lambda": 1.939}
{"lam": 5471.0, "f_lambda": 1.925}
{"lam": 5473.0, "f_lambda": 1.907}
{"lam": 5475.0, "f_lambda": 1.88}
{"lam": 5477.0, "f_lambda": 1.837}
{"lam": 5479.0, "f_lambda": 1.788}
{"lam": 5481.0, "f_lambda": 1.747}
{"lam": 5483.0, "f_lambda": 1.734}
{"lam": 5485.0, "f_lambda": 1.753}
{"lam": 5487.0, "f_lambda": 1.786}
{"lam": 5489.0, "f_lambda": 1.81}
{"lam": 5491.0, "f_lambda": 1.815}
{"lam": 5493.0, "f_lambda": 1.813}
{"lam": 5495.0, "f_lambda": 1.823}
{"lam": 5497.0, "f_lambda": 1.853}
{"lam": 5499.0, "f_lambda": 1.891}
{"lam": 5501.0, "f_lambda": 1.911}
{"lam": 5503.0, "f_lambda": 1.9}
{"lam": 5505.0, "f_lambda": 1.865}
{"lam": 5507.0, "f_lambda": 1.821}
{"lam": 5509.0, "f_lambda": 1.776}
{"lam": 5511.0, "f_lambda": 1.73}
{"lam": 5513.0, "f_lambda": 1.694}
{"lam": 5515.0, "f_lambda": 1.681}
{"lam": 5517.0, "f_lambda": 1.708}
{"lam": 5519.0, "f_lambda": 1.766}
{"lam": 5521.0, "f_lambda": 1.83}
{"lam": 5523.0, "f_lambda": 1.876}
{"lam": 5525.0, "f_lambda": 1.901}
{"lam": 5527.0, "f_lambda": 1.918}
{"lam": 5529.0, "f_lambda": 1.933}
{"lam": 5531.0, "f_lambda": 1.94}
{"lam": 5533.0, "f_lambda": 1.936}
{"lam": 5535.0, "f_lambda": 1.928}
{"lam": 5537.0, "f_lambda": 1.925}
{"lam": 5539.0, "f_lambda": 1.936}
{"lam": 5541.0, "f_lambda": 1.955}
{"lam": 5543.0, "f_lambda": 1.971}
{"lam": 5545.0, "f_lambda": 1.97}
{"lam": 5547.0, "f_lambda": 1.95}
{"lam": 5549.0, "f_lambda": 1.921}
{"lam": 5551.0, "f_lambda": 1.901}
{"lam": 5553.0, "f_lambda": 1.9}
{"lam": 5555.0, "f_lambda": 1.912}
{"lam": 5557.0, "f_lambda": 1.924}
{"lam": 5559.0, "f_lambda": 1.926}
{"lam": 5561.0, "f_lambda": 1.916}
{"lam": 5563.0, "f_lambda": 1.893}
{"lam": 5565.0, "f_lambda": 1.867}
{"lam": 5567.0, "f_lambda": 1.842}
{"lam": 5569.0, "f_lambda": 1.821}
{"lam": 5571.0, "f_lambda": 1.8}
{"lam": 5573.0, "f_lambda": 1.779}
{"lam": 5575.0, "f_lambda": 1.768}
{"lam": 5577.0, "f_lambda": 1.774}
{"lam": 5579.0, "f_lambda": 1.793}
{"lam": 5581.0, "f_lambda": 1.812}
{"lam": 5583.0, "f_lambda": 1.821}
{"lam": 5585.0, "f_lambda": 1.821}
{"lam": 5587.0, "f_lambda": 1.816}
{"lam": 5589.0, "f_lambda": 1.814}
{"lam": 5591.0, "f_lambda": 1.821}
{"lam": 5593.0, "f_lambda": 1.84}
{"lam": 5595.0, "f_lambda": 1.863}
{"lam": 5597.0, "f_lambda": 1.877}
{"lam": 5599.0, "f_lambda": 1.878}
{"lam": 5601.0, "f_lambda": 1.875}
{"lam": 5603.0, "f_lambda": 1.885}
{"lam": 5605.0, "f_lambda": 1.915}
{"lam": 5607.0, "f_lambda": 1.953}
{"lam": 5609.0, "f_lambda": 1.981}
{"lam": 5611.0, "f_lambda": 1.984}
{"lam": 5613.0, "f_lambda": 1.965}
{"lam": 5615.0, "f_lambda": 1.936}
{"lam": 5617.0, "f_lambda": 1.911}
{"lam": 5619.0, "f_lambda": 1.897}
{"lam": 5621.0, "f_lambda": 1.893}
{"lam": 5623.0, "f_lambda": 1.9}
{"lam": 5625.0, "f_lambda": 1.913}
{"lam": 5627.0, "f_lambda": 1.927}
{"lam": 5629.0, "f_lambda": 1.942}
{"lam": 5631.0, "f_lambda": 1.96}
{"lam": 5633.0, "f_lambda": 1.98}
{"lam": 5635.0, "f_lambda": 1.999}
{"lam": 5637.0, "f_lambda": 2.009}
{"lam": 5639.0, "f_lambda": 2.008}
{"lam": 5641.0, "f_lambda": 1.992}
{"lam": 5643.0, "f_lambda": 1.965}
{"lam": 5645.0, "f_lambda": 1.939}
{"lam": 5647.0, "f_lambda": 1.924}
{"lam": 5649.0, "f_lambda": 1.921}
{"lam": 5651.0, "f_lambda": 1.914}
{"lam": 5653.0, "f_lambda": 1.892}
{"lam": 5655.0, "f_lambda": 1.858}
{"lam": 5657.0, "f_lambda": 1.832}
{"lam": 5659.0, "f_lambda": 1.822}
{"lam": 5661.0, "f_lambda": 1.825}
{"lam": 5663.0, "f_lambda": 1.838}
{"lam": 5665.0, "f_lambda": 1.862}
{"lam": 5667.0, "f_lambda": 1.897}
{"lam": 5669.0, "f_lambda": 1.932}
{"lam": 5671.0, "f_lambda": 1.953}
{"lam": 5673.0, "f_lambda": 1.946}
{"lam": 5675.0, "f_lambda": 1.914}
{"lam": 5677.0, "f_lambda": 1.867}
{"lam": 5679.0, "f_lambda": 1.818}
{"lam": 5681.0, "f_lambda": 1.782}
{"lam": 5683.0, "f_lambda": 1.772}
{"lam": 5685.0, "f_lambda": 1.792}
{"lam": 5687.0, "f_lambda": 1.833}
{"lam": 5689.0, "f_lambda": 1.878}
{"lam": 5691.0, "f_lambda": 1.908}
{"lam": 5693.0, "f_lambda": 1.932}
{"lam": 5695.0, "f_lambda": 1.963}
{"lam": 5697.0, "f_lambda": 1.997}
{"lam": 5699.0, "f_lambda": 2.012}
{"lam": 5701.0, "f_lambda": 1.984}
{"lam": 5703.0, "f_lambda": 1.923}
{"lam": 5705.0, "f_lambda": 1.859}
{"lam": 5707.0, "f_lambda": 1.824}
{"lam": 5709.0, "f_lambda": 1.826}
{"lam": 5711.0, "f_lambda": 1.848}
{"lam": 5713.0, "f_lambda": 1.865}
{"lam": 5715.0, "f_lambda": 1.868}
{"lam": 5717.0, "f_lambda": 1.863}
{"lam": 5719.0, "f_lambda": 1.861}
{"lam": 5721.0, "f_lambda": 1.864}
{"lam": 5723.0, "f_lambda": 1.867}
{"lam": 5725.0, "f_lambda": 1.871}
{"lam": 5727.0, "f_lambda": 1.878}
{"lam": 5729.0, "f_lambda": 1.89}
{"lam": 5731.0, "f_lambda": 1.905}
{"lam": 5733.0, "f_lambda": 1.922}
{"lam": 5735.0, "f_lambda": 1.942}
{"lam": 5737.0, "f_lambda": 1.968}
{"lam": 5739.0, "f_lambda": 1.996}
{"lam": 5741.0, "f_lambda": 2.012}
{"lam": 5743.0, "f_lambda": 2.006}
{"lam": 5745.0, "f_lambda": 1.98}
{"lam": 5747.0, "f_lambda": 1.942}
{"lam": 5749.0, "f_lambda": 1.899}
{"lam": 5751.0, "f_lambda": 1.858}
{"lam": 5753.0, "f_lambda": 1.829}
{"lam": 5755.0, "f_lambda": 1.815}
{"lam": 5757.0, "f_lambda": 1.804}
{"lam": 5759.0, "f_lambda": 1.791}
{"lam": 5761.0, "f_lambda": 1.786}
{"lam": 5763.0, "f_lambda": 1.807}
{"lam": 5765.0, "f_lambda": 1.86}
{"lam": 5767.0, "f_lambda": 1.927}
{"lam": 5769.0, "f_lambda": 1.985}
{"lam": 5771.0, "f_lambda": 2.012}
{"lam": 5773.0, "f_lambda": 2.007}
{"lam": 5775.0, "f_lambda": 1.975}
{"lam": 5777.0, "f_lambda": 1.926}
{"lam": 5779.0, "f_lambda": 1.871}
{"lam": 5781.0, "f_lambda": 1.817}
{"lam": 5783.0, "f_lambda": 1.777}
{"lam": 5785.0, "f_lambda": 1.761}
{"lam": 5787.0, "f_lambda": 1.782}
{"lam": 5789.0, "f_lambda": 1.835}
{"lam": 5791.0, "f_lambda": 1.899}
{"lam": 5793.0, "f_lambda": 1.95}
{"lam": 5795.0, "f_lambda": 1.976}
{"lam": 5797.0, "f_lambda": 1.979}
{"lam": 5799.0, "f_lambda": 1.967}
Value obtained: 0.043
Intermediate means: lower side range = 1.88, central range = 1.81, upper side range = 1.9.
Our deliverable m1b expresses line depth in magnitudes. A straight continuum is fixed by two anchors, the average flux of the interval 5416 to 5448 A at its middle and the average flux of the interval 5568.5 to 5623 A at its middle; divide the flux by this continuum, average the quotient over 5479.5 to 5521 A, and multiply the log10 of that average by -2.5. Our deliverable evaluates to 0.05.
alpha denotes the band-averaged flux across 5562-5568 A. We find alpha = 1.87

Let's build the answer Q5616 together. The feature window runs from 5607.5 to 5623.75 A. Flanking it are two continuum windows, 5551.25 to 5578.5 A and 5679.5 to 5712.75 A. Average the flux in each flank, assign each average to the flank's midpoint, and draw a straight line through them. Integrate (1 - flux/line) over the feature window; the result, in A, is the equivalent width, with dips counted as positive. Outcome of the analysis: -0.6 A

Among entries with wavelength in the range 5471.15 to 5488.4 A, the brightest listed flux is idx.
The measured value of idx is 1.907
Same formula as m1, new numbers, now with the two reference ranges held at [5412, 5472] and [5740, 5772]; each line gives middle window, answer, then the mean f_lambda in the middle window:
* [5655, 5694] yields 0.02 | 1.86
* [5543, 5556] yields -0.02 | 1.93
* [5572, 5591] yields 0.05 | 1.8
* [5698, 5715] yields 0.00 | 1.89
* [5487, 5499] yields 0.03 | 1.83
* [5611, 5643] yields -0.03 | 1.95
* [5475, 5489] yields 0.06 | 1.78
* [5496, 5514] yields 0.03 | 1.83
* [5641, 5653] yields -0.03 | 1.93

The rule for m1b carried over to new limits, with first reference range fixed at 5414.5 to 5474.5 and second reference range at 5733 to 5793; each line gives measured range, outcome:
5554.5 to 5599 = 0.03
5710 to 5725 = 0.02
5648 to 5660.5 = 0.01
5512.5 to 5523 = 0.08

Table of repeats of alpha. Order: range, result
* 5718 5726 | 1.87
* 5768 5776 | 1.99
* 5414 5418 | 1.86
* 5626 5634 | 1.95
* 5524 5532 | 1.92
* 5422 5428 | 1.85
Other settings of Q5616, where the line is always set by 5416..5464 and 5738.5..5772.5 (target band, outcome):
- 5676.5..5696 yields 0.43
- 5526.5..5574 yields -0.47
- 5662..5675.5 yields -0.07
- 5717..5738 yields 0.04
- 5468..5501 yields 0.88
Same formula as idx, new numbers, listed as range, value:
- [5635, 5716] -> 2.012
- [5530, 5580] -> 1.971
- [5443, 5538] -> 1.946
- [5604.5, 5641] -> 2.009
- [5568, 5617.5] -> 1.984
